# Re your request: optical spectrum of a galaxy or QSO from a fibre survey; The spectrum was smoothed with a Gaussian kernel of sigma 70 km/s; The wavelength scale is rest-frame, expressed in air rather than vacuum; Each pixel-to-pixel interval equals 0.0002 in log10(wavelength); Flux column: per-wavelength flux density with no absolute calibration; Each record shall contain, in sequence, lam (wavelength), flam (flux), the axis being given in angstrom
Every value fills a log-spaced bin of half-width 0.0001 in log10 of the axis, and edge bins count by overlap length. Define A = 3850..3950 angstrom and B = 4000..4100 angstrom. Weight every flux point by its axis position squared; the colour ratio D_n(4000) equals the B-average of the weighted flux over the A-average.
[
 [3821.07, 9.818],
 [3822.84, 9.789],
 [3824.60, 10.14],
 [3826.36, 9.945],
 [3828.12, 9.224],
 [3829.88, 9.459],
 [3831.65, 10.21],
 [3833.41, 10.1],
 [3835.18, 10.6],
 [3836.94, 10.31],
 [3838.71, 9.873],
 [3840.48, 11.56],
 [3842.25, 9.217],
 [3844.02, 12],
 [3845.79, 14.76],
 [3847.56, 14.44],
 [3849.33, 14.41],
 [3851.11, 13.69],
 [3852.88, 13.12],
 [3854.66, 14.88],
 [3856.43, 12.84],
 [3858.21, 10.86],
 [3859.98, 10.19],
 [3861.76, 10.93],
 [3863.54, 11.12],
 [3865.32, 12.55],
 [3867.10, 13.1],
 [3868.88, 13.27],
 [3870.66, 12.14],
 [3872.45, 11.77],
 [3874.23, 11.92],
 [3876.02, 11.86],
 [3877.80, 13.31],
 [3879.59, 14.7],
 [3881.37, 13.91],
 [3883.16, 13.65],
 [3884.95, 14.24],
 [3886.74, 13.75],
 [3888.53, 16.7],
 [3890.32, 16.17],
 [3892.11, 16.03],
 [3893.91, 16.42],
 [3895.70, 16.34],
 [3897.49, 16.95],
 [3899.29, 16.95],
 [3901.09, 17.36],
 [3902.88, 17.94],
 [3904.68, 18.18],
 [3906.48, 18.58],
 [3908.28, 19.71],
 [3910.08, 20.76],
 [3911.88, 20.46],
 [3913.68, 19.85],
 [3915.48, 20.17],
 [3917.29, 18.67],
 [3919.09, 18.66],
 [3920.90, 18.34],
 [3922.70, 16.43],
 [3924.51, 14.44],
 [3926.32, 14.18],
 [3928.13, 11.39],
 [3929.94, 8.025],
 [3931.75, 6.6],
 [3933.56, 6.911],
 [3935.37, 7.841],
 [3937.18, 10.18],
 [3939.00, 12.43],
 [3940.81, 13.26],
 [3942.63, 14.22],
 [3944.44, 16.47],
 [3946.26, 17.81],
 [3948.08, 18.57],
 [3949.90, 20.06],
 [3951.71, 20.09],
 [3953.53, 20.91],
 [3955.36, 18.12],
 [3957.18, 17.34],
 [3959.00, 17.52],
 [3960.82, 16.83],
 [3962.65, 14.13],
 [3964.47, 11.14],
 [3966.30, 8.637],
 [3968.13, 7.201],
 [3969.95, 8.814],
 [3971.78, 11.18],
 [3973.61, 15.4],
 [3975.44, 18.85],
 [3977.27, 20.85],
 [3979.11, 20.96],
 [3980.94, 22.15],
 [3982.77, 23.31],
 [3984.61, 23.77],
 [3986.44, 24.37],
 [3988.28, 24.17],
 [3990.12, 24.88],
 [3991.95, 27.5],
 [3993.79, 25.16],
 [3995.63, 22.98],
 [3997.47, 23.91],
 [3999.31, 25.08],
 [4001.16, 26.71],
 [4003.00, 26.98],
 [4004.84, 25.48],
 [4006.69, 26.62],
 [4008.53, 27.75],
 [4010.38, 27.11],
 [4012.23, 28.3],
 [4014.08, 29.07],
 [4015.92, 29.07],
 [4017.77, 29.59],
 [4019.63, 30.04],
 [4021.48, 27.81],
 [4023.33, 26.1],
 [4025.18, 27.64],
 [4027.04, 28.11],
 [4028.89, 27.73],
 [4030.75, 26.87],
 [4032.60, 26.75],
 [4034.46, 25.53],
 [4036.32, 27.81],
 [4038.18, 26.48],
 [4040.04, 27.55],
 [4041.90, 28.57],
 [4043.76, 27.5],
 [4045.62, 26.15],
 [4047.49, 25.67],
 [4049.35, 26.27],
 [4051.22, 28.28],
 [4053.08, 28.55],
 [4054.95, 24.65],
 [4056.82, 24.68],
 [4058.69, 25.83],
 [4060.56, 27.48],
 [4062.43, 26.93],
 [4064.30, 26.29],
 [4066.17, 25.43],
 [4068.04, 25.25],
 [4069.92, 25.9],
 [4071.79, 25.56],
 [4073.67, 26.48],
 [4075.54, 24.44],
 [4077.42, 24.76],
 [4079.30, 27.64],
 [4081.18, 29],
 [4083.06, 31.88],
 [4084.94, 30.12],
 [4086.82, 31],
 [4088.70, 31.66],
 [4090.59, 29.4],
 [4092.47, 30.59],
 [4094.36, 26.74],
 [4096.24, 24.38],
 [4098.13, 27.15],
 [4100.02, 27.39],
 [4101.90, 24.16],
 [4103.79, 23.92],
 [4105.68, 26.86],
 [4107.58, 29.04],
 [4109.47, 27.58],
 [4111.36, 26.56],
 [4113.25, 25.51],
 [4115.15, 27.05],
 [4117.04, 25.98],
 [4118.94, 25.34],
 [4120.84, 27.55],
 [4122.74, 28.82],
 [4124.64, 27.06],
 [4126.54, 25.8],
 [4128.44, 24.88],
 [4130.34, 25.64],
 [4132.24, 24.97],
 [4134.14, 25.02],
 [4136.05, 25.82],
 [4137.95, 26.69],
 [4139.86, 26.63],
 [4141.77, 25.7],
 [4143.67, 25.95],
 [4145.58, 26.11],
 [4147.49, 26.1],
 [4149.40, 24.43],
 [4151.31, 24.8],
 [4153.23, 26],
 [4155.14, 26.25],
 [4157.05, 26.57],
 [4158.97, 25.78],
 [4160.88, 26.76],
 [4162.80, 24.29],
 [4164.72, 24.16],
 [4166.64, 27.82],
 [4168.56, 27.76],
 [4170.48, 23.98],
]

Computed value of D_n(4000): 2.02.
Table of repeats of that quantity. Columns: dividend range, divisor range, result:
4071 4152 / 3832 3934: 2.11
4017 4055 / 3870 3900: 2.03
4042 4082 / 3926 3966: 1.97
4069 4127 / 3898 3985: 1.84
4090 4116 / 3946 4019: 1.33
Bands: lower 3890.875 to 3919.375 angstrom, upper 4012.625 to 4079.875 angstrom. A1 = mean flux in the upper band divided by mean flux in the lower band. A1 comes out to 1.5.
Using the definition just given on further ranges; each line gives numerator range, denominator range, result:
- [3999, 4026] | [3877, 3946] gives 1.81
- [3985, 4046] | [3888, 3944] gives 1.73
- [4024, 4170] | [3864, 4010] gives 1.55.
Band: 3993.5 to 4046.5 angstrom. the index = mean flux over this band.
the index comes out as 27.1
